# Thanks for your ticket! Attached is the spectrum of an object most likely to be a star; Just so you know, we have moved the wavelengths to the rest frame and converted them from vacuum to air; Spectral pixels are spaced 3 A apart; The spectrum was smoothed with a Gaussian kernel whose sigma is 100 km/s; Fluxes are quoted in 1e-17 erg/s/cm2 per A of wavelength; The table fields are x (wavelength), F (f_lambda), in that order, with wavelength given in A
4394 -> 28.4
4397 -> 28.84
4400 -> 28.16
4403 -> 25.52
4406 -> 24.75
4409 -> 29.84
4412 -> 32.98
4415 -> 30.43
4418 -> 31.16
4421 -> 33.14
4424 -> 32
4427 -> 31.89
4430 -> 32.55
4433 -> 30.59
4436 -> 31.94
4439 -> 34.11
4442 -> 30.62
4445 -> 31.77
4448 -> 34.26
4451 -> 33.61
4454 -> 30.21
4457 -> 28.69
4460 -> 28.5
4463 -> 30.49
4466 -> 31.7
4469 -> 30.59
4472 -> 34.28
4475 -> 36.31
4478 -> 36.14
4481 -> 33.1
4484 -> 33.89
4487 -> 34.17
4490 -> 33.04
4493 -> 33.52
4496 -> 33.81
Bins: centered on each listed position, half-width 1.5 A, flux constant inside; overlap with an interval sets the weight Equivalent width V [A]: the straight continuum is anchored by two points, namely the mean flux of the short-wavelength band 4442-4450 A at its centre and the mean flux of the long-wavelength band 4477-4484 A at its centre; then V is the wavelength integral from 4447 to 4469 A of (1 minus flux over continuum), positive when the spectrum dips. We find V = 1.48 A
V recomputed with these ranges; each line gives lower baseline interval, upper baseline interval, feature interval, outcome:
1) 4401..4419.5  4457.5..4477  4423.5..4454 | -1.74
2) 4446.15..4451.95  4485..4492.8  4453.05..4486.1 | 1.44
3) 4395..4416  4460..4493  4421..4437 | -0.97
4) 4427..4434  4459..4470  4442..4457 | -0.45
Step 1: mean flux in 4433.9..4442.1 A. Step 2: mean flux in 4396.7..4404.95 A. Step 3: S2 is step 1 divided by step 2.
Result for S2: 1.2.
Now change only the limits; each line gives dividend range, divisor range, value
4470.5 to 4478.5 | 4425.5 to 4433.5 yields 1.12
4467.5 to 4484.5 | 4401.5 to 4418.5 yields 1.17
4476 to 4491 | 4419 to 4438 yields 1.07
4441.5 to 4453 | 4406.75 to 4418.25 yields 1.06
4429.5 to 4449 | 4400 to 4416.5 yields 1.12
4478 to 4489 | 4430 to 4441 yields 1.06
